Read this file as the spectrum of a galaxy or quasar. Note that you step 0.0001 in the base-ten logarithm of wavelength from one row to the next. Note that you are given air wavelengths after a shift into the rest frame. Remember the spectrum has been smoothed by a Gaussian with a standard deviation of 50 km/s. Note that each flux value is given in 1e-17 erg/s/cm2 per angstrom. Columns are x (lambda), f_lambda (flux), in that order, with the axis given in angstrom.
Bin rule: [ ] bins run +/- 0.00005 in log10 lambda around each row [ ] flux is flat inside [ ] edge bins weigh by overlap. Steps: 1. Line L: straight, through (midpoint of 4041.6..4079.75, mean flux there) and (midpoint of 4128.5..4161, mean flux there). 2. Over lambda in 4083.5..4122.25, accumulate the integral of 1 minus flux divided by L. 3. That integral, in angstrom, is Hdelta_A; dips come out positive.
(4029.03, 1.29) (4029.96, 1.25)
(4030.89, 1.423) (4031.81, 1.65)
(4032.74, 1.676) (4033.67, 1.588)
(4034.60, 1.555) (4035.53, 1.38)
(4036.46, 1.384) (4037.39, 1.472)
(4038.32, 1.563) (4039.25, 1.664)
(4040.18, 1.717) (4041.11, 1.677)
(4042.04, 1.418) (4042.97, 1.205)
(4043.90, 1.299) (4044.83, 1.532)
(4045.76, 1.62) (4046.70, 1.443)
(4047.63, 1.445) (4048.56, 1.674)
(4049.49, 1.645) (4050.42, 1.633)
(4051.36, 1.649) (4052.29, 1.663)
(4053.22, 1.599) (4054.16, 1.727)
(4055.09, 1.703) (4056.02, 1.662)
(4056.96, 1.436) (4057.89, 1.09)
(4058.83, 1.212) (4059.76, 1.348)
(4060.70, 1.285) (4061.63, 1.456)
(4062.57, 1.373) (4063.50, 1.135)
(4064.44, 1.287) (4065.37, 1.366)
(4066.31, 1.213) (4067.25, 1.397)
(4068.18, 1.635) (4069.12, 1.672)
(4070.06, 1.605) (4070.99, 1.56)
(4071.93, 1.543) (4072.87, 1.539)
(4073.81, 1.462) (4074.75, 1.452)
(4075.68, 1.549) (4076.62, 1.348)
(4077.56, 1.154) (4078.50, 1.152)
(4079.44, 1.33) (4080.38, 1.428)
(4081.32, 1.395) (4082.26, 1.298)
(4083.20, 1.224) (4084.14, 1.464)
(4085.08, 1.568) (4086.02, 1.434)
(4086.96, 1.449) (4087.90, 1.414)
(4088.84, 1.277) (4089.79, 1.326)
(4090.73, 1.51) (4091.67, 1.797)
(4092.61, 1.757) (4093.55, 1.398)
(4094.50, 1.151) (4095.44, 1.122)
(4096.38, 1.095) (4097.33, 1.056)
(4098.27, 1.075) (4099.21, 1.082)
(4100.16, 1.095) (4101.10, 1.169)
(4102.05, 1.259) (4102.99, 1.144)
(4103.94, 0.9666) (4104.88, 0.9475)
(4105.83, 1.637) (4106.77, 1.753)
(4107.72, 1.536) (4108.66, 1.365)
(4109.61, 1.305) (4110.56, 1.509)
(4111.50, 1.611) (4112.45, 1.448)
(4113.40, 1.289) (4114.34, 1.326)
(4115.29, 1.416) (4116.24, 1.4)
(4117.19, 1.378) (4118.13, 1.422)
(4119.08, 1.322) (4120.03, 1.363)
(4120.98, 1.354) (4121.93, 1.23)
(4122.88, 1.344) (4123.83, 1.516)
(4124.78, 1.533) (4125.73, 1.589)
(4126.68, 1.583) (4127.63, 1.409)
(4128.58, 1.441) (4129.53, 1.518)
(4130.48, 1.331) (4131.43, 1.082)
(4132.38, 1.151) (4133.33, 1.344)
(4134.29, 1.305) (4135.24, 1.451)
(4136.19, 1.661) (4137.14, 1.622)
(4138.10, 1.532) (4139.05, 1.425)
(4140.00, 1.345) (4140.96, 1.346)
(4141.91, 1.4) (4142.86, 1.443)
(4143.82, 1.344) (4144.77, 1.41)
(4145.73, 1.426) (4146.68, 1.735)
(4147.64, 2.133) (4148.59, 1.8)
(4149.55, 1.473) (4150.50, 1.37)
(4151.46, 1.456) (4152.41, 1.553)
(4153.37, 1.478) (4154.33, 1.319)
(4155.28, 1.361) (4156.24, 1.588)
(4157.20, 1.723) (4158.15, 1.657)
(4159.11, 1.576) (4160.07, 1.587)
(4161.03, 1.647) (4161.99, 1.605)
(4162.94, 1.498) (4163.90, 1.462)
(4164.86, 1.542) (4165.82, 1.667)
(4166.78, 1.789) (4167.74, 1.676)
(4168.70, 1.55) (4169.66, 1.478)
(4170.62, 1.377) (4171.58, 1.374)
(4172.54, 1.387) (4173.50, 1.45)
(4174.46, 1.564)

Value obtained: 3.2 angstrom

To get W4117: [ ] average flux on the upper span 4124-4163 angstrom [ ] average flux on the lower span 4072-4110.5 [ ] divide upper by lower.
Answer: 1.11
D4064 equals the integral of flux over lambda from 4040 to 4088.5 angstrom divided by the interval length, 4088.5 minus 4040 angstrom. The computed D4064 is 1.45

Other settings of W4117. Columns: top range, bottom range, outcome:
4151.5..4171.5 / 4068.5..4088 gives 1.08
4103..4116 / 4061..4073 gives 0.96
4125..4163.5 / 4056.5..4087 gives 1.08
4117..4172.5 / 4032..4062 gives 0.98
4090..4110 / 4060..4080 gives 0.92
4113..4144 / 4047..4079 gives 0.96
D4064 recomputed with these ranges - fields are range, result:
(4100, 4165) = 1.44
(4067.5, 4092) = 1.44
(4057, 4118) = 1.36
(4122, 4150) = 1.47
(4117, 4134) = 1.38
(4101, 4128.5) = 1.39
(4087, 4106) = 1.26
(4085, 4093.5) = 1.5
